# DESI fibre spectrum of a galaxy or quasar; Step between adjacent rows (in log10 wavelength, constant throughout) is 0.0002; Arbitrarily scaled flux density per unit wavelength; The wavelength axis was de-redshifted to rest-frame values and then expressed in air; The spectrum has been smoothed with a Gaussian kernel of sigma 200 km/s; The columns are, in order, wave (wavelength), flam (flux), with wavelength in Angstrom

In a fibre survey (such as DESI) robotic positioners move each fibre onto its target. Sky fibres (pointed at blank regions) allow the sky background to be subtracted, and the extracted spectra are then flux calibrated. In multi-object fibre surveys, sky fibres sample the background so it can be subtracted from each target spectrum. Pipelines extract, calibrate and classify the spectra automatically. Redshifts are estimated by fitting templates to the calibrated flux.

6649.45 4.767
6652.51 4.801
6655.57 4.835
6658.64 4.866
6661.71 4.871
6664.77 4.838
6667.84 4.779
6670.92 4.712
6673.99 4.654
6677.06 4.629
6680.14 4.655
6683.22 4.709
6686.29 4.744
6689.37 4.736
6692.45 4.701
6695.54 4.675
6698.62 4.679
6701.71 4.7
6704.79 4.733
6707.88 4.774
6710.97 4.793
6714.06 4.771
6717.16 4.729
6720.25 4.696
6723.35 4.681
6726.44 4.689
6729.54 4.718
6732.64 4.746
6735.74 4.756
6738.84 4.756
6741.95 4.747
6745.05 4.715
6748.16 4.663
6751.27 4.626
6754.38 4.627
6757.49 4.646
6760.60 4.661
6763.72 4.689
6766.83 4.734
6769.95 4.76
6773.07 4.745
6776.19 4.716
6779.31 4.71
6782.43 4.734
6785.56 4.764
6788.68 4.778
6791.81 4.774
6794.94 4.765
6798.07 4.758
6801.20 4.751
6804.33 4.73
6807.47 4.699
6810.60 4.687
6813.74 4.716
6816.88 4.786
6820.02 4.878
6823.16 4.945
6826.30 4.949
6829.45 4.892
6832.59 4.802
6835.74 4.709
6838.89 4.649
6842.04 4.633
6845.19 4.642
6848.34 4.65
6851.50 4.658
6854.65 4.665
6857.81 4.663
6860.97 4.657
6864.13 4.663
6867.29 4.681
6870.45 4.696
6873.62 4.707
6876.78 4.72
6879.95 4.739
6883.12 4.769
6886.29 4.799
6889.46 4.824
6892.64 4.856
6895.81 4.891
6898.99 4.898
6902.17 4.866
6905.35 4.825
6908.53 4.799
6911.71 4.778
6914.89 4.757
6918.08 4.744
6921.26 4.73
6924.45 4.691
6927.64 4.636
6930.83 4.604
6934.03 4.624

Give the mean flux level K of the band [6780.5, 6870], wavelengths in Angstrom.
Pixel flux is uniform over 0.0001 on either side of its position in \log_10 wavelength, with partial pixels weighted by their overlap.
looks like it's 4.74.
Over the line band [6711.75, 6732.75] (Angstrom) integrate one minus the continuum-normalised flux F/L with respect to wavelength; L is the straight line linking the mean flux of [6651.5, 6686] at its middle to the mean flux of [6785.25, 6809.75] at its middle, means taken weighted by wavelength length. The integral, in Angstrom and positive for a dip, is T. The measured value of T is 0.16 Angstrom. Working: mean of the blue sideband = 4.76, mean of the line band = 4.72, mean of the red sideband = 4.75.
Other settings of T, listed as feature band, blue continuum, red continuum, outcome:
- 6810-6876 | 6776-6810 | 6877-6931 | 0.4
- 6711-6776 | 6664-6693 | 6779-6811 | 0.3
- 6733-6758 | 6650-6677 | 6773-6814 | 0.3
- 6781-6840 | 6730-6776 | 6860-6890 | -0.8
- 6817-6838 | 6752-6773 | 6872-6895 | -0.5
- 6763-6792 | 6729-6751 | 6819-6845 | 0.1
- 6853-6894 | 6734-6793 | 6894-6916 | 0.7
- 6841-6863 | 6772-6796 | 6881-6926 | 0.6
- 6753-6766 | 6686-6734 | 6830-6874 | 0.1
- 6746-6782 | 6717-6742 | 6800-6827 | 0.5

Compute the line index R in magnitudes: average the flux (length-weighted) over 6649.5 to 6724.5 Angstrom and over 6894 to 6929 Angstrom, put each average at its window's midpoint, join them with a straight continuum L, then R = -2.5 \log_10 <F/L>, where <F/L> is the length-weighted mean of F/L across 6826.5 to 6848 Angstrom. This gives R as 0.01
